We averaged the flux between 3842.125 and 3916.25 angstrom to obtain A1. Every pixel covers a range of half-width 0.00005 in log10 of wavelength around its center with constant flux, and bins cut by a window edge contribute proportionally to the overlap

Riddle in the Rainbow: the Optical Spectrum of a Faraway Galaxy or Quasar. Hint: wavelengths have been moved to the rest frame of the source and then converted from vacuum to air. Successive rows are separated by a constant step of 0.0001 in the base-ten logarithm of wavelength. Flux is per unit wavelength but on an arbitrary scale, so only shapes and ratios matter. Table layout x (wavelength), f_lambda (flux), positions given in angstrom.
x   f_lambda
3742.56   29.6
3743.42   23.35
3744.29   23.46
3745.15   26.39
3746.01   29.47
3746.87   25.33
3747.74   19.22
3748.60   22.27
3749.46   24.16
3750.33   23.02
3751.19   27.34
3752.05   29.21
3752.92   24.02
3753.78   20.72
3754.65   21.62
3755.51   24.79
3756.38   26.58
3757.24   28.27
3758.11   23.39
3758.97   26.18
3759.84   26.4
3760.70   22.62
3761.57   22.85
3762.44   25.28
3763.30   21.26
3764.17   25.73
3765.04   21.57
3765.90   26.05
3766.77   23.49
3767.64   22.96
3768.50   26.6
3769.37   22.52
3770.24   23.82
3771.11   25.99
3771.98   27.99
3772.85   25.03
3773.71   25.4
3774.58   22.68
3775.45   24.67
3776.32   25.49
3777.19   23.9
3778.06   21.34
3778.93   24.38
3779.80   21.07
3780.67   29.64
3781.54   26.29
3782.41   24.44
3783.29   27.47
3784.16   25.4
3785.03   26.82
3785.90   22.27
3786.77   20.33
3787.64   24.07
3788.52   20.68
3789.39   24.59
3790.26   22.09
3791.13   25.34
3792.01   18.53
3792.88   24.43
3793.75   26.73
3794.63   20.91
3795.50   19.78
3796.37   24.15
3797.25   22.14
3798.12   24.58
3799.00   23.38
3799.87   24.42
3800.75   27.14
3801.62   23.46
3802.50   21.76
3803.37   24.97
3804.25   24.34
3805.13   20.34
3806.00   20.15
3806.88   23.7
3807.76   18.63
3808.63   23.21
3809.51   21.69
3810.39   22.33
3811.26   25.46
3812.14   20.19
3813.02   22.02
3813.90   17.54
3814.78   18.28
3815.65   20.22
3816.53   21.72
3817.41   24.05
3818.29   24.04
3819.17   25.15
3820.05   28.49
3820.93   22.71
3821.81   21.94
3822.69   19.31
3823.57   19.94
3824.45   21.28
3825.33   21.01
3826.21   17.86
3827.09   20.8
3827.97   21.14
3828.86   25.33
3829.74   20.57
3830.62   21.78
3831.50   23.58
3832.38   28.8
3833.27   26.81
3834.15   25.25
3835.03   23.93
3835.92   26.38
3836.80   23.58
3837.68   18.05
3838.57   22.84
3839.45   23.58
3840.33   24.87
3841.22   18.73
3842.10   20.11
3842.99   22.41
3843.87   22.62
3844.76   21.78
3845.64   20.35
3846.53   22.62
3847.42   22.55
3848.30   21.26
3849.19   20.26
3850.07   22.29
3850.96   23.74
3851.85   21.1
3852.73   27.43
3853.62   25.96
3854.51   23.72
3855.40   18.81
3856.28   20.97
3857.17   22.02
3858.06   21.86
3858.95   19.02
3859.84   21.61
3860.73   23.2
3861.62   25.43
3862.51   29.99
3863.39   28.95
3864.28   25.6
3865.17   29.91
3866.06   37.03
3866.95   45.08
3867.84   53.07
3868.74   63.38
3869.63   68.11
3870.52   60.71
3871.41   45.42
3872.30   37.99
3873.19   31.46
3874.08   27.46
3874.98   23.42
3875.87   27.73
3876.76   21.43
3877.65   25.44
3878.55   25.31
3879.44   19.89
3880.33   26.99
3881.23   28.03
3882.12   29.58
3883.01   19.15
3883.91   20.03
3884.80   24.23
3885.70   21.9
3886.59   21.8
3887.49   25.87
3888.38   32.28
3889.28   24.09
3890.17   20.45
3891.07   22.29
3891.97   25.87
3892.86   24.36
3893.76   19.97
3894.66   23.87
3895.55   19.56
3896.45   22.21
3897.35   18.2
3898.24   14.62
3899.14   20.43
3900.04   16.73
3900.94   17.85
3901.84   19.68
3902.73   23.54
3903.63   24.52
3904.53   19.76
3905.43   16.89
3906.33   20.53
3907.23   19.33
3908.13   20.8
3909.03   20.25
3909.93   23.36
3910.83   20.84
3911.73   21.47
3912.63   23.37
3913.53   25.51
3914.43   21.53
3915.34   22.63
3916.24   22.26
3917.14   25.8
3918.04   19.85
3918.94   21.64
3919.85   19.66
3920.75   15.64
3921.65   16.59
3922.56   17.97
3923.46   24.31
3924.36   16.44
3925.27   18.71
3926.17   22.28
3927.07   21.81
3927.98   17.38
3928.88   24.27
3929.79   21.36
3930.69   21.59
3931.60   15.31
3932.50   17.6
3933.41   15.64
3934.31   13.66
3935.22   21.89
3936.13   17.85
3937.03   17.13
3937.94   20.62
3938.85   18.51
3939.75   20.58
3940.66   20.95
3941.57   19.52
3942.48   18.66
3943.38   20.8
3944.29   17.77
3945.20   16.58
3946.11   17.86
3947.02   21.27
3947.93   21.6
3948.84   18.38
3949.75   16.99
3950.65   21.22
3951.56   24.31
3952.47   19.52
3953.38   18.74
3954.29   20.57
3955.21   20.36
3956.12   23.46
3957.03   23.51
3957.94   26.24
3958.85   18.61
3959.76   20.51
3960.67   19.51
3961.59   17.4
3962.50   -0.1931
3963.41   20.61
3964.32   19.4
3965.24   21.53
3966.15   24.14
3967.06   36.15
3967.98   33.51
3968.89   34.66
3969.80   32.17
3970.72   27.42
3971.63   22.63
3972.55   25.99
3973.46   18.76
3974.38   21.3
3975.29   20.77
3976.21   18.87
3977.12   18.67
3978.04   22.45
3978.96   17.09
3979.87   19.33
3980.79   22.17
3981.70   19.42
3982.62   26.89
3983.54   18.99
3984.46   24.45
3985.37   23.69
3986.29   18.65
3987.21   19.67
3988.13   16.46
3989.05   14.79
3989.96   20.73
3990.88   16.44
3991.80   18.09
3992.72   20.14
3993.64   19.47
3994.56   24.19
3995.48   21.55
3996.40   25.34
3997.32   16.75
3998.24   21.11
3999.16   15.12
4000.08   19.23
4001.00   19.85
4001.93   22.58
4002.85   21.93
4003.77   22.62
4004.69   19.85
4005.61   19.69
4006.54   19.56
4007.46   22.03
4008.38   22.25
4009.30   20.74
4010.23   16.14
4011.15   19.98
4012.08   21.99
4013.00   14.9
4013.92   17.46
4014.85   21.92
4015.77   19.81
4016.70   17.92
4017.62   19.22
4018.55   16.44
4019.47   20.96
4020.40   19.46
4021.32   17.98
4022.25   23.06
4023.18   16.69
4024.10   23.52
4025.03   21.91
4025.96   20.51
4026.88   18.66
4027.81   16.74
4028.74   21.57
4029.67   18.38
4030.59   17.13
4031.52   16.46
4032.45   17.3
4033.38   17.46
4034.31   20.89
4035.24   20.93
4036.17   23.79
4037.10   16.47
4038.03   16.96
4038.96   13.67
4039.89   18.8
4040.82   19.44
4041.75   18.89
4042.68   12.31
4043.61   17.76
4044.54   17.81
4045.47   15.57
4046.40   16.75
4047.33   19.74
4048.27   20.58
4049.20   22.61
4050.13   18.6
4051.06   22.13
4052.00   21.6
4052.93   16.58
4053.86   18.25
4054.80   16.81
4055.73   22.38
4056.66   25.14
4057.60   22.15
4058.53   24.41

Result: 25.6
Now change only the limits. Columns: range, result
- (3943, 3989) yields 21.4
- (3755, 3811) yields 23.9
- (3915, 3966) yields 19.6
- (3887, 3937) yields 20.7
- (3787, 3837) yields 22.7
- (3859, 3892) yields 30.7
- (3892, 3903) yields 20.3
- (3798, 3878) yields 25.6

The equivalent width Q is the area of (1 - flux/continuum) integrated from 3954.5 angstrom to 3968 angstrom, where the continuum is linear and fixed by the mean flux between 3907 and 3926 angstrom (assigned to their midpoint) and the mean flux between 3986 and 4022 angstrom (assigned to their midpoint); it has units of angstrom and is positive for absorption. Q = -0.7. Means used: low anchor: 20.9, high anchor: 19.6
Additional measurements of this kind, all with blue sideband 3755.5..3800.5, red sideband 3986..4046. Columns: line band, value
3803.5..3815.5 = 1.1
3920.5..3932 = 0.8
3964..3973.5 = -3.4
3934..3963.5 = 1.9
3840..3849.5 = 0.5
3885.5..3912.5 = 0.2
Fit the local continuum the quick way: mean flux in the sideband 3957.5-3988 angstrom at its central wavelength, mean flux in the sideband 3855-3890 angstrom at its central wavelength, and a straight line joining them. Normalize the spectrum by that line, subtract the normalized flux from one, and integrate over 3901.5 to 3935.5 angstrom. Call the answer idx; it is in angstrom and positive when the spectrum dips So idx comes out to 7.7 angstrom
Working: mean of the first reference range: 30.1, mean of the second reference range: 22.1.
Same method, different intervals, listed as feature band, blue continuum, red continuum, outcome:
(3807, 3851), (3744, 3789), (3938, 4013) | 2.1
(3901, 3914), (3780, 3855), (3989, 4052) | 0.0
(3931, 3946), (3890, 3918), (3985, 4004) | 1.7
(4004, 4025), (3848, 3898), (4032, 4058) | 0.8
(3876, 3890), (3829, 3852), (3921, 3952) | -2.1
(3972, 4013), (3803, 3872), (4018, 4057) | 0.3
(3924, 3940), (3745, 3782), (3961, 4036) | 2.0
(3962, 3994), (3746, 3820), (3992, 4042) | -2.1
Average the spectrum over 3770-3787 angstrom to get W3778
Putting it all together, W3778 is 24.8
